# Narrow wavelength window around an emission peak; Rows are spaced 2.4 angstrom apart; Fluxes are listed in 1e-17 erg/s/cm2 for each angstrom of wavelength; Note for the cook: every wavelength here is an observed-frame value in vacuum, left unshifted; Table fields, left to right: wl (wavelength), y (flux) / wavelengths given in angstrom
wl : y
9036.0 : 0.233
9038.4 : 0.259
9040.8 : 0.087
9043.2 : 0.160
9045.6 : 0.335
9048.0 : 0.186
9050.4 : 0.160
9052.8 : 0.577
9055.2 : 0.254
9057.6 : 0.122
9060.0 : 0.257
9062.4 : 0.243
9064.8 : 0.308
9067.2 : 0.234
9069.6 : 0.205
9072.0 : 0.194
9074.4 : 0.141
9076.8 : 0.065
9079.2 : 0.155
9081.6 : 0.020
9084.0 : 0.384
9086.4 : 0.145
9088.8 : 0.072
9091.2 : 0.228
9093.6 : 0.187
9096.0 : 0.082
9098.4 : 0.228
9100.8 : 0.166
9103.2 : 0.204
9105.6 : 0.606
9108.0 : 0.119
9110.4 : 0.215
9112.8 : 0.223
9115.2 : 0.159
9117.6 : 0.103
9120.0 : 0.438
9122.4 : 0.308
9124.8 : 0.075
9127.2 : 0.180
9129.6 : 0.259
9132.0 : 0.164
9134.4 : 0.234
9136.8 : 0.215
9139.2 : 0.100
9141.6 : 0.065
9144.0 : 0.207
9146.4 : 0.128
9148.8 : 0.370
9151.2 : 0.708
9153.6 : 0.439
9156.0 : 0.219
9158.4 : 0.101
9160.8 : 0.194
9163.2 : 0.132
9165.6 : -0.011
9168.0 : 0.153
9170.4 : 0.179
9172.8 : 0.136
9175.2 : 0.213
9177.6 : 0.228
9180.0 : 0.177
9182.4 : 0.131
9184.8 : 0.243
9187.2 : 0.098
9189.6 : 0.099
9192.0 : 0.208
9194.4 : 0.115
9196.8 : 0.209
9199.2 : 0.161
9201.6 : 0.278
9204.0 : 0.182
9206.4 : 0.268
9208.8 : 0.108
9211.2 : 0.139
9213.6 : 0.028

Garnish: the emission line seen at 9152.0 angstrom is Hbeta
